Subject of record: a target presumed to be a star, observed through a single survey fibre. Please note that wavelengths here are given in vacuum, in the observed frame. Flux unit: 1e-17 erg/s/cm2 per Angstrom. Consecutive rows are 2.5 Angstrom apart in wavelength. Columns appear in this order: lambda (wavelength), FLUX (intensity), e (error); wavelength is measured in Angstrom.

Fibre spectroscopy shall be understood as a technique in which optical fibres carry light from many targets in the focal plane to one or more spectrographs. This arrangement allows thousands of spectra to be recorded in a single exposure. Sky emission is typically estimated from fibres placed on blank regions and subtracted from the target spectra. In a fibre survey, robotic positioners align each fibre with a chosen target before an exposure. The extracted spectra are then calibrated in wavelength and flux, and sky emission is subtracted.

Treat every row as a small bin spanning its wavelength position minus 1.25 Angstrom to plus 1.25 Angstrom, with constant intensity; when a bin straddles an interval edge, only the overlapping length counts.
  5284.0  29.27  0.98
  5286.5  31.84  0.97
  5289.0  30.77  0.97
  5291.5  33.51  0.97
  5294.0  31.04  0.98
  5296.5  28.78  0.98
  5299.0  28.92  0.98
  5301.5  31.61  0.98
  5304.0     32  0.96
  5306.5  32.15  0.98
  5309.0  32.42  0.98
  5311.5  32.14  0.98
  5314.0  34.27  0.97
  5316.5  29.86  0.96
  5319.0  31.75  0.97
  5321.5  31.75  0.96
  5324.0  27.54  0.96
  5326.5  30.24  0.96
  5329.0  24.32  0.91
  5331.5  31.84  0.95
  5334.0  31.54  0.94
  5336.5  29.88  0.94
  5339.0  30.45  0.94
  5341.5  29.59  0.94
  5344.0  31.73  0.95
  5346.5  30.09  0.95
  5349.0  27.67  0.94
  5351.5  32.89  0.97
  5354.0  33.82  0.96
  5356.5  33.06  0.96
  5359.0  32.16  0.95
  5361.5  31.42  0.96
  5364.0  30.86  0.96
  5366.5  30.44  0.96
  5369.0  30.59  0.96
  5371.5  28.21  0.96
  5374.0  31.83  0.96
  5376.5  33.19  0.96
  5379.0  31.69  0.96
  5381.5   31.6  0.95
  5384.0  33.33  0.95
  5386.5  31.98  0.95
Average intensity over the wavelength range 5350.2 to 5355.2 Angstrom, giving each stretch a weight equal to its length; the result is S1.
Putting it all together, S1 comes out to 33.3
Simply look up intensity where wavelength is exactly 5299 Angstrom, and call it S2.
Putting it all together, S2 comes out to 28.92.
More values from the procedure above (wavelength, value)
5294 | 31.04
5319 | 31.75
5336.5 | 29.88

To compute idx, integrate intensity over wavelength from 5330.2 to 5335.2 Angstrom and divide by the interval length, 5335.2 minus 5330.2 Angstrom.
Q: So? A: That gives 31.6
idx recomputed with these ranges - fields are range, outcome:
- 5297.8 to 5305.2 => 30.8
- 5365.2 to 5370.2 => 30.5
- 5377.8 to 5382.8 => 31.7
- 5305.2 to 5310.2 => 32.3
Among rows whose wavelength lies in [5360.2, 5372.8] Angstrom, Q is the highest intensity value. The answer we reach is 31.42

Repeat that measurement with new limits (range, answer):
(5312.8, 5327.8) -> 34.27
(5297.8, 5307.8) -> 32.15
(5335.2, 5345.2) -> 31.73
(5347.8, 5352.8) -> 32.89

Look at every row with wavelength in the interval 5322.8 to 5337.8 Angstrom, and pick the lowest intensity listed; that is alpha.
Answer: 24.32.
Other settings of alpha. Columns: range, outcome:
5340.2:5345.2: 29.59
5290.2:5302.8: 28.78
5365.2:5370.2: 30.44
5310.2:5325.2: 27.54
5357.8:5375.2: 28.21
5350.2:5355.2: 32.89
